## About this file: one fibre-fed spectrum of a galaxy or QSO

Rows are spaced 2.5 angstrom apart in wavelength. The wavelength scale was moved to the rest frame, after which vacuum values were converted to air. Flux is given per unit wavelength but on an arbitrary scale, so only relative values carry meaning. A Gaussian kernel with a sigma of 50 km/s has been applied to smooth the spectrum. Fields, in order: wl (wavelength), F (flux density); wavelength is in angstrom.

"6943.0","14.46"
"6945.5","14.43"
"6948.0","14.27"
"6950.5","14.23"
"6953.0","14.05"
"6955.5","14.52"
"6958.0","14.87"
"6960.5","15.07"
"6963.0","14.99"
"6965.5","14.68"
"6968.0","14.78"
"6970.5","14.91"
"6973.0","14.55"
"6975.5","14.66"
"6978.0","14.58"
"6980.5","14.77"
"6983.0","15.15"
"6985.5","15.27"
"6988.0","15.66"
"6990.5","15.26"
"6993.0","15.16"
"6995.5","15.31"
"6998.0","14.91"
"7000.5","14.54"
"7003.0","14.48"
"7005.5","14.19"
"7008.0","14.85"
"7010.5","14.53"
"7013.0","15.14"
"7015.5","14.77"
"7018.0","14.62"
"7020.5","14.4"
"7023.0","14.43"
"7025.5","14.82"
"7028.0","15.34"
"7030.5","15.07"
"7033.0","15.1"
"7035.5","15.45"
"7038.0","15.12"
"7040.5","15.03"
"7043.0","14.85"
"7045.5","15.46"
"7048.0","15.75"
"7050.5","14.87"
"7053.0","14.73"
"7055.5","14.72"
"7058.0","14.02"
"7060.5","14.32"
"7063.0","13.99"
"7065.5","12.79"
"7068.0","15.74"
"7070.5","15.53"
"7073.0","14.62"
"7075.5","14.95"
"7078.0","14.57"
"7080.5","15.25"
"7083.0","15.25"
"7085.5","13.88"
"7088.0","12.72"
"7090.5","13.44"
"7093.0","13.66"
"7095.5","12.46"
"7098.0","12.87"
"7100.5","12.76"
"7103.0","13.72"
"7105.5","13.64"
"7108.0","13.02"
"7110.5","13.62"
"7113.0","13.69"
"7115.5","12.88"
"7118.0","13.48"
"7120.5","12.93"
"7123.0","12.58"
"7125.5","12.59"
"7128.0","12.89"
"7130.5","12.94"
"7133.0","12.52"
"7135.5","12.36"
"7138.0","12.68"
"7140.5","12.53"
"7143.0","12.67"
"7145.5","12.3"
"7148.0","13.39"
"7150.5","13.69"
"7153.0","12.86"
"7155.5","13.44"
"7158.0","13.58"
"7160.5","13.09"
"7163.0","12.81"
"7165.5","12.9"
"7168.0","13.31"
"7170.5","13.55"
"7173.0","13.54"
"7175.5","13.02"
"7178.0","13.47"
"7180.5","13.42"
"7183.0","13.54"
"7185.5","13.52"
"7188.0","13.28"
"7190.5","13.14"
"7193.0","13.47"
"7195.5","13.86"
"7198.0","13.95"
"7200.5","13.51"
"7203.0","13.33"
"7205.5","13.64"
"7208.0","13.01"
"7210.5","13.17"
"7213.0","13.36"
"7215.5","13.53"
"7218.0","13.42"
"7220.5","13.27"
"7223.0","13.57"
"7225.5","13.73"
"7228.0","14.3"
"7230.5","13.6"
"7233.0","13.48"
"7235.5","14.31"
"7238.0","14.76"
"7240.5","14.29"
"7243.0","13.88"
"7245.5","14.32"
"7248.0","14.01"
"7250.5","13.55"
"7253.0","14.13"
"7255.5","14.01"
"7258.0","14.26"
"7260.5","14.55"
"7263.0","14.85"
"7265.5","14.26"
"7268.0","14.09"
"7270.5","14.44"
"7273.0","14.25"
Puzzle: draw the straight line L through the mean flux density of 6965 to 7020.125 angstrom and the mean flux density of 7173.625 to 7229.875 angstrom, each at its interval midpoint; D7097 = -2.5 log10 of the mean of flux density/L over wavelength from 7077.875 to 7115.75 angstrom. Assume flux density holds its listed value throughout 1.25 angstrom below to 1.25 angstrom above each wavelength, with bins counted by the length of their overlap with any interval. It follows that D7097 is 0.05 mag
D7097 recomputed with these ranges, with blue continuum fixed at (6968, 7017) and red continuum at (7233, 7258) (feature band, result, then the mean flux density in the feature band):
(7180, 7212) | 0.06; 13.4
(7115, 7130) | 0.13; 12.9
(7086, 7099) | 0.12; 13.1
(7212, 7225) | 0.06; 13.4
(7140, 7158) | 0.11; 13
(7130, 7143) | 0.15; 12.6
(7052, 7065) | 0.03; 14.3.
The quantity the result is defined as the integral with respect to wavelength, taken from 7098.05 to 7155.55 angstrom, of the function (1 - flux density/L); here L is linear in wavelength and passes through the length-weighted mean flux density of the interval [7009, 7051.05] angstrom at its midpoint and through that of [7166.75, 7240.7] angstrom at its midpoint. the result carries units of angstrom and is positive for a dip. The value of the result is 4.9 angstrom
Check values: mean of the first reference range 15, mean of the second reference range 13.6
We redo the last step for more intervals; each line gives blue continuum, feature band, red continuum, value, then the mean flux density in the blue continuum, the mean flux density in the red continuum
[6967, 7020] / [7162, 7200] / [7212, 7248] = 1.8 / 14.9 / 13.9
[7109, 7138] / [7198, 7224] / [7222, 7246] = 0.7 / 12.9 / 14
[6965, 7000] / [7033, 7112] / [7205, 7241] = 1.1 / 15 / 13.7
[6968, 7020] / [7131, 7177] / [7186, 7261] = 3.5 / 14.9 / 13.7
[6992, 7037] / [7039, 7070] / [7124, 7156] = -1.1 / 14.8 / 12.8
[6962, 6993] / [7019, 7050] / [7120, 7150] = -2.0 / 14.9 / 12.7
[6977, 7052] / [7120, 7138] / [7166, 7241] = 1.8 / 15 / 13.6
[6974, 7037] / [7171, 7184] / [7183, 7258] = 0.5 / 14.9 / 13.7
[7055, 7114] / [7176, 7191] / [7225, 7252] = 0.7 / 14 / 14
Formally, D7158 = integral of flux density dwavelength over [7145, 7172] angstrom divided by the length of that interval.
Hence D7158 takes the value 13.2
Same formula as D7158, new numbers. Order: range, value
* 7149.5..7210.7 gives 13.4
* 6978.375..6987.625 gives 15.1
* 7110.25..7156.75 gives 12.9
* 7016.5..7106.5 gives 14.4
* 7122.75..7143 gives 12.6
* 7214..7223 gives 13.4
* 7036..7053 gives 15.2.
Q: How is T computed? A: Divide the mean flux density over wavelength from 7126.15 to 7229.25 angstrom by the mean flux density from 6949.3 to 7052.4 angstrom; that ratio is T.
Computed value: 0.9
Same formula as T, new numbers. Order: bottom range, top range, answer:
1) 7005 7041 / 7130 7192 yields 0.88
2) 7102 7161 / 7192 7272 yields 1.06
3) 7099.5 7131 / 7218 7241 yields 1.06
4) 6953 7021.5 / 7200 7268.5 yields 0.94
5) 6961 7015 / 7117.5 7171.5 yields 0.87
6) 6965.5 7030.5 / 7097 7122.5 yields 0.89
